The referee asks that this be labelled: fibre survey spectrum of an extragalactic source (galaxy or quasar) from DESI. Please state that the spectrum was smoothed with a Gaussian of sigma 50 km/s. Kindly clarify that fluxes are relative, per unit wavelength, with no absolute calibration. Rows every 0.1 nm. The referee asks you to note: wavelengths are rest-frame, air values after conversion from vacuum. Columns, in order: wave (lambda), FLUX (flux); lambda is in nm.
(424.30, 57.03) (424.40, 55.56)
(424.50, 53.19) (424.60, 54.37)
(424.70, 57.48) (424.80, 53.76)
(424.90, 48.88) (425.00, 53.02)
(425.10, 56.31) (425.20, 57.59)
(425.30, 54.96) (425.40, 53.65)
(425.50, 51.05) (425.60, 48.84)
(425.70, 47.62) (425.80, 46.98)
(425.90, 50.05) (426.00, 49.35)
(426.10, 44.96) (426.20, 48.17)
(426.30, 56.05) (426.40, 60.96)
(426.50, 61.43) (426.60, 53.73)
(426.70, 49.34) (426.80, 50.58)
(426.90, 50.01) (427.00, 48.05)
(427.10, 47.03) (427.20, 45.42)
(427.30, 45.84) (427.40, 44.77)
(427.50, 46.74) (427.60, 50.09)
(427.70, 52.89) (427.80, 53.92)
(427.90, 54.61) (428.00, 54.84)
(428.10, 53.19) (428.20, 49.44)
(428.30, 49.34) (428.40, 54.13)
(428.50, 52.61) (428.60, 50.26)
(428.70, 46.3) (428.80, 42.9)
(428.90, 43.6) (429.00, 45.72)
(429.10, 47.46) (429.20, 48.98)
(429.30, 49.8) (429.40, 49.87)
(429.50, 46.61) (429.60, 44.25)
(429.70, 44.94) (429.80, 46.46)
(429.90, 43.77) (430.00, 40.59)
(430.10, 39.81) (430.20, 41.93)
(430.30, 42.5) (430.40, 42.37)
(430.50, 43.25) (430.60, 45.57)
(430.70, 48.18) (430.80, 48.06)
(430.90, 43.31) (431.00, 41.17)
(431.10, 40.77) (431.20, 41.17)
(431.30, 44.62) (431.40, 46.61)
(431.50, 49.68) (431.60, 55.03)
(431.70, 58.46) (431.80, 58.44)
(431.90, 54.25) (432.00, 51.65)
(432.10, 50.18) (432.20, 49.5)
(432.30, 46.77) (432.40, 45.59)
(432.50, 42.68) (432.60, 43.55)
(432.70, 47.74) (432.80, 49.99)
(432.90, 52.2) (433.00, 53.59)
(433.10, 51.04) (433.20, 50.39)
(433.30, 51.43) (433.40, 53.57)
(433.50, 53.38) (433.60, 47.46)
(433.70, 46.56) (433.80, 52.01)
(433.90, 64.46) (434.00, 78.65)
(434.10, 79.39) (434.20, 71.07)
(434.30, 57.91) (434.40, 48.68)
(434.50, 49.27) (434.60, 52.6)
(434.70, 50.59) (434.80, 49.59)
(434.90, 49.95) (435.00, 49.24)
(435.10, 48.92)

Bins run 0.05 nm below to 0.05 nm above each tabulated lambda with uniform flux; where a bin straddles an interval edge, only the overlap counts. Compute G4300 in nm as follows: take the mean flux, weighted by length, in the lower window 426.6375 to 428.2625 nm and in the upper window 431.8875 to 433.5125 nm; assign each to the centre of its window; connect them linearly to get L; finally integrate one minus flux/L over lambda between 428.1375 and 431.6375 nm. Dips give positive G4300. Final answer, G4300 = 0.26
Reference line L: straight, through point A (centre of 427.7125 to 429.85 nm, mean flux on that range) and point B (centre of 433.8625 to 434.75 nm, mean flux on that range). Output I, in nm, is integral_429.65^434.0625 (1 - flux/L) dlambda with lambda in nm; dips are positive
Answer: 0.57 nm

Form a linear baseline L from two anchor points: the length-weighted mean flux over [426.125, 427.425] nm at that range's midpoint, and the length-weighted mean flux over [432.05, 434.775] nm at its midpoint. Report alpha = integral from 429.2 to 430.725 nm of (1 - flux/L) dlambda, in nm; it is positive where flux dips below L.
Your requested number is 0.21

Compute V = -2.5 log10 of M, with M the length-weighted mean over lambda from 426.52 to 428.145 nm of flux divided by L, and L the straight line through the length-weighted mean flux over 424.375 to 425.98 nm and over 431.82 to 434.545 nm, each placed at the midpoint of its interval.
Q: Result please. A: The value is 0.05 mag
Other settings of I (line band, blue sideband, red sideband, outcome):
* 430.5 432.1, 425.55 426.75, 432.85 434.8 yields 0.18 nm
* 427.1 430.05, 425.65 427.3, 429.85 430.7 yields -0.13 nm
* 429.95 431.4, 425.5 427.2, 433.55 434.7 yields 0.31 nm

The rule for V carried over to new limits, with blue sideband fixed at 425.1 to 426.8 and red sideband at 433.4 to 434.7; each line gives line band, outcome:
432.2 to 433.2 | 0.180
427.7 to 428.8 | 0.049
